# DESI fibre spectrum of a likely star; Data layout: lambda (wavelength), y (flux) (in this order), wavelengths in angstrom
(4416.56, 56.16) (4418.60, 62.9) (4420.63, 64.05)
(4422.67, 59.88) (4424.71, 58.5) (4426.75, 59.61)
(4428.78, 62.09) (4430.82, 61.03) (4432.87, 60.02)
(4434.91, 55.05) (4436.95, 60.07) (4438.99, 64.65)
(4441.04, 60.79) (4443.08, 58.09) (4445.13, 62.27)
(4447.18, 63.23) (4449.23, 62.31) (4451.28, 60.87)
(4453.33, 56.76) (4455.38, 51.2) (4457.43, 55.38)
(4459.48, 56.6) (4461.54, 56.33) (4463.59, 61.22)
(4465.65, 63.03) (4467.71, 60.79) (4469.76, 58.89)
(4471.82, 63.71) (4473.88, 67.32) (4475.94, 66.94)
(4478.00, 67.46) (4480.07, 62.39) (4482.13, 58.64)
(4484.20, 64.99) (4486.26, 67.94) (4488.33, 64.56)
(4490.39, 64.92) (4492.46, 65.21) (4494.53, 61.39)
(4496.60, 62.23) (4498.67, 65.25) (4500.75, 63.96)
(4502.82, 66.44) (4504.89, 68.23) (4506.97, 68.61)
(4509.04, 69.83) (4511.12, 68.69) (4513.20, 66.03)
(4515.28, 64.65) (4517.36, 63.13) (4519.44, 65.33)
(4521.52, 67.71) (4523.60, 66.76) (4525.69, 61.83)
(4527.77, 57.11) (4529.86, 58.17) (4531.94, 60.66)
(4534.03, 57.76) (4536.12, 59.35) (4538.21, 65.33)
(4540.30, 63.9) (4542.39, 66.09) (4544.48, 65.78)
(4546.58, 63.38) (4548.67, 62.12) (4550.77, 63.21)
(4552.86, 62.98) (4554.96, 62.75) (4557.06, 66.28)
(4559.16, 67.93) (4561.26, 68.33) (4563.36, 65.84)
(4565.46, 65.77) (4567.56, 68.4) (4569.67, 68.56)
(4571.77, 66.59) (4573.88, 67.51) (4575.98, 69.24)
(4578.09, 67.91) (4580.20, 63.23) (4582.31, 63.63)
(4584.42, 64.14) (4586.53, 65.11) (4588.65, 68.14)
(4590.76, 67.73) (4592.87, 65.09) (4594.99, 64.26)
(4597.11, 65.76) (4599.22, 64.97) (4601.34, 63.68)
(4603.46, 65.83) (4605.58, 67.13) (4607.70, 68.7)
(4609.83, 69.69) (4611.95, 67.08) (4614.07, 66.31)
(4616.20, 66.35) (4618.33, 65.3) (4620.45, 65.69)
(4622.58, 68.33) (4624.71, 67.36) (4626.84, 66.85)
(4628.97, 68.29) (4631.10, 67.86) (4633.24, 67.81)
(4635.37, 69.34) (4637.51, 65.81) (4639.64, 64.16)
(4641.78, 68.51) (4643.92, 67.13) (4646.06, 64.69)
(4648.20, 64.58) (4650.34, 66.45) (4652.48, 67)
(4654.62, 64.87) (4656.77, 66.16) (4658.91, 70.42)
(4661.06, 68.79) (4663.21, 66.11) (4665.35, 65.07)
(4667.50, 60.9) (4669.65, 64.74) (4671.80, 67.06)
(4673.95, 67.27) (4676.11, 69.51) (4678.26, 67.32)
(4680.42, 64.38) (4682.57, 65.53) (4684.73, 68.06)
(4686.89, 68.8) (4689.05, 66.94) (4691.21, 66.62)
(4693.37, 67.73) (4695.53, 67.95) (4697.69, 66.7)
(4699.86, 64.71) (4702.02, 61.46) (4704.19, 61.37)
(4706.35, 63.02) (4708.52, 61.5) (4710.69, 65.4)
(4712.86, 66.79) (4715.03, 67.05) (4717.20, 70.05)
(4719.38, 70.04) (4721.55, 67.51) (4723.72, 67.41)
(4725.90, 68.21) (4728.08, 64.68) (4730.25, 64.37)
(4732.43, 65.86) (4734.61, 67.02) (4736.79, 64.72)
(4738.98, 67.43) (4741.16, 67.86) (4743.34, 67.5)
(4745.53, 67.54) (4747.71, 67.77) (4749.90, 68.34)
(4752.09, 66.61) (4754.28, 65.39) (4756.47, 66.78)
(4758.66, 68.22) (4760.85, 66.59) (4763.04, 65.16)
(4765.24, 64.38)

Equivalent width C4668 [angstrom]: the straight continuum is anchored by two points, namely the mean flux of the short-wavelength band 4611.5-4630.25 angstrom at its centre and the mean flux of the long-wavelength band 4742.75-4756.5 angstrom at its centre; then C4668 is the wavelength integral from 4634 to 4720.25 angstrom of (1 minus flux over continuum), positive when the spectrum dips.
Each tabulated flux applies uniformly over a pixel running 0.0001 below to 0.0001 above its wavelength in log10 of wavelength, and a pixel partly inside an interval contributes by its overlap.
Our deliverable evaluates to 0.9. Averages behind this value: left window 66.9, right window 67.1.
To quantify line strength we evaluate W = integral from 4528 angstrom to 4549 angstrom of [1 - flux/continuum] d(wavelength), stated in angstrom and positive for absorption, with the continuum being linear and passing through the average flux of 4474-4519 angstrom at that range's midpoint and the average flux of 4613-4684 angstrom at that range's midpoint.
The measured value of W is 1.2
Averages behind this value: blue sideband 65.3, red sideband 66.6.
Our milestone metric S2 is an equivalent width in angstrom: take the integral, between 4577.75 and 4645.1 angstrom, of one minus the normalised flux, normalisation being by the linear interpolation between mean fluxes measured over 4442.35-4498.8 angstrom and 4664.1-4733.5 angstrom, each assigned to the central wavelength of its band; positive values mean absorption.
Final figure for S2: -2.1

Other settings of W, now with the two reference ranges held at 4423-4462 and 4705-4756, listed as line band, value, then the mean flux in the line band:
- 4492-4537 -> -2.2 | 64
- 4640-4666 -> -0.8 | 66.6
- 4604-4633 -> -1.6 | 67.3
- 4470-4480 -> -0.9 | 65.3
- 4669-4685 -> -0.4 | 66.7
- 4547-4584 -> -2.0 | 65.8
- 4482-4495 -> -0.9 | 64.4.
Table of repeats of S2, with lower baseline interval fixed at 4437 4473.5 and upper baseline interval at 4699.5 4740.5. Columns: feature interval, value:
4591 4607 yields -0.6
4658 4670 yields -0.3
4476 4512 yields -2.7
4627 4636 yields -0.6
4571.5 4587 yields -0.8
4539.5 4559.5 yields -0.8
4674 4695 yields -0.7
